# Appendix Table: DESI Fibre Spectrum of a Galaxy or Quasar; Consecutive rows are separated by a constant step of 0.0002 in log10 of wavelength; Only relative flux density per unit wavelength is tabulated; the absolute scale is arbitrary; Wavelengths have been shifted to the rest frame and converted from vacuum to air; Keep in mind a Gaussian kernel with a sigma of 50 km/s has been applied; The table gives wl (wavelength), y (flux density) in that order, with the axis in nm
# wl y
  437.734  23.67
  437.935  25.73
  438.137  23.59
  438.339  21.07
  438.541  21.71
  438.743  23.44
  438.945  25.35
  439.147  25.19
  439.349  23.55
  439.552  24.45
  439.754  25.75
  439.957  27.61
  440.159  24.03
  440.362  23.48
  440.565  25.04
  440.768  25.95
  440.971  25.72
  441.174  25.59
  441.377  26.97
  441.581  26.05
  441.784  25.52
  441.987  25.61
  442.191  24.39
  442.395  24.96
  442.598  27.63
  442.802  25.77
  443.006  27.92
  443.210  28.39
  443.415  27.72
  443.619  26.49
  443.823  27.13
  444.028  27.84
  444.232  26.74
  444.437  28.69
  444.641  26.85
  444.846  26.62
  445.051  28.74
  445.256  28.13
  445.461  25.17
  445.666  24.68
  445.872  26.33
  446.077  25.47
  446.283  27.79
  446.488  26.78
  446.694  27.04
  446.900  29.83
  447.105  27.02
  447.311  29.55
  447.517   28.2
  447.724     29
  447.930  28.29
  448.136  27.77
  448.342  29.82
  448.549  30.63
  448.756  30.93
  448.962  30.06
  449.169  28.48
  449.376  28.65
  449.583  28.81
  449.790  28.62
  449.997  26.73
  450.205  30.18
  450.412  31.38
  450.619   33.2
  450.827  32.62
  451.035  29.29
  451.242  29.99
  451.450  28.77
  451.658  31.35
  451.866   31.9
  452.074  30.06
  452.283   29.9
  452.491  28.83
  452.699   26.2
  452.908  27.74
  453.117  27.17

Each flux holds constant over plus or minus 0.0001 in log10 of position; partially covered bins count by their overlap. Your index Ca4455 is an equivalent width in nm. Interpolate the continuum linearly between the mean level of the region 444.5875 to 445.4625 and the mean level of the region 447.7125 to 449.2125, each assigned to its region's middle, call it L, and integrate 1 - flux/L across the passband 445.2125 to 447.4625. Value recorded 0.09 nm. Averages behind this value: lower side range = 27.3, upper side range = 29.4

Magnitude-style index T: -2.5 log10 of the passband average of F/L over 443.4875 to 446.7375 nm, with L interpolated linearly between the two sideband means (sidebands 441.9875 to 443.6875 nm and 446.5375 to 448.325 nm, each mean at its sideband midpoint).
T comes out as 0.02 mag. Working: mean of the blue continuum 26.6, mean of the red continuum 28.4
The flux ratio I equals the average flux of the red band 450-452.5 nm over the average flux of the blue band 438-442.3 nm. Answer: 1.2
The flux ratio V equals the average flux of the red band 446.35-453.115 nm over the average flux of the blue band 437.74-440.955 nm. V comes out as 1.20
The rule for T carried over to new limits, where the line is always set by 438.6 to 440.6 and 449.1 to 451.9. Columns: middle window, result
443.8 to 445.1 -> -0.02 mag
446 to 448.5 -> 0.01 mag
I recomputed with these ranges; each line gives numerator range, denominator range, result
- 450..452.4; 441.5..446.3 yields 1.15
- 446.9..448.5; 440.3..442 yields 1.12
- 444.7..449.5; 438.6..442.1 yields 1.11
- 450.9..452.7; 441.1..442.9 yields 1.15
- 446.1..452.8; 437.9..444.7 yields 1.14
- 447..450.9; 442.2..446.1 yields 1.10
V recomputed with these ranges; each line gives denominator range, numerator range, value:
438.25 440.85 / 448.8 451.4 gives 1.23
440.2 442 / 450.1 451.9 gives 1.21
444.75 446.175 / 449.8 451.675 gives 1.14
